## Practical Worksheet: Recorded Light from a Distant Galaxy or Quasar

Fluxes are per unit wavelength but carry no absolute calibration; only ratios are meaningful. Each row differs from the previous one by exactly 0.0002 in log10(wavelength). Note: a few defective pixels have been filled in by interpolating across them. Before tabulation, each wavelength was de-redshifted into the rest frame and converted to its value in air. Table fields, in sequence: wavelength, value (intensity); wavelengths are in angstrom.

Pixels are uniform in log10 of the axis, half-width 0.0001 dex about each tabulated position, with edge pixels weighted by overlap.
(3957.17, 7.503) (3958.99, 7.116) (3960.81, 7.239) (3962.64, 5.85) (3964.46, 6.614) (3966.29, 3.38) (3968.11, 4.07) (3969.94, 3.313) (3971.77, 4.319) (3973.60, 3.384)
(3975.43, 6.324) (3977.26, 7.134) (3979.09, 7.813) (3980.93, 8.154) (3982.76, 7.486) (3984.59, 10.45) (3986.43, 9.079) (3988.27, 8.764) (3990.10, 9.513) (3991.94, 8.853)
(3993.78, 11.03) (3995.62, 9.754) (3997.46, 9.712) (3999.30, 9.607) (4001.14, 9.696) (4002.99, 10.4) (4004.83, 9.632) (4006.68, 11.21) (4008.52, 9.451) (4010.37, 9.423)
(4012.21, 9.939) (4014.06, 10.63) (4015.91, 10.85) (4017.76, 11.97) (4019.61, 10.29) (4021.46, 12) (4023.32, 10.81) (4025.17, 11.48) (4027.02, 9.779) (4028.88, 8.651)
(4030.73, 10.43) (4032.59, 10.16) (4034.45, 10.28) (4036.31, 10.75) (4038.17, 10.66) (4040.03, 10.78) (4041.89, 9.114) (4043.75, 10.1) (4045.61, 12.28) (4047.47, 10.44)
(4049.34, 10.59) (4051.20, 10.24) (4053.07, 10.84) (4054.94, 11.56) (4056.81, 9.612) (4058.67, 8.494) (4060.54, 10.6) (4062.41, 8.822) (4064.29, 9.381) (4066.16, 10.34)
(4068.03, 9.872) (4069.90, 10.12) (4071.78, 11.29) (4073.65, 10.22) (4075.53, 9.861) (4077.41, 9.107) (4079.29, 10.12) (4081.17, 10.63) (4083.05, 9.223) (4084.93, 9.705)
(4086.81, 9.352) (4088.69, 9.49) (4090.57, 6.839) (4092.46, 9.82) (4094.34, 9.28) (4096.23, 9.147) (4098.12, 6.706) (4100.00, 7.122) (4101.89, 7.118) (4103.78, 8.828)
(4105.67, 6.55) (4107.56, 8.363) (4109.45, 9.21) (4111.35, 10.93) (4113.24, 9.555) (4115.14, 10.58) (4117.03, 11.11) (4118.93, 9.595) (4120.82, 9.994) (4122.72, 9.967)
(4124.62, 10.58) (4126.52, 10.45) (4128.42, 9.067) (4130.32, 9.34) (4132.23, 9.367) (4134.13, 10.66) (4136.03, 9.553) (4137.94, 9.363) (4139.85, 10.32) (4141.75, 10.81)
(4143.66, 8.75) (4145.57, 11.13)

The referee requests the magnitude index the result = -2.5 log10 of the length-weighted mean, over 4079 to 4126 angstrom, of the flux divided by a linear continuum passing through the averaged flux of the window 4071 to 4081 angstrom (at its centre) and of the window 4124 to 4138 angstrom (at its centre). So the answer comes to 0.09 mag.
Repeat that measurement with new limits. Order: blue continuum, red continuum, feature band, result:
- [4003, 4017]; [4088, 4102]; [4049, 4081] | -0.13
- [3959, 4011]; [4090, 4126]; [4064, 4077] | -0.17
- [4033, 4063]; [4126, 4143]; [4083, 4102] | 0.18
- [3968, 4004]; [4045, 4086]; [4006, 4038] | -0.17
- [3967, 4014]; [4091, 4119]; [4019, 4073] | -0.20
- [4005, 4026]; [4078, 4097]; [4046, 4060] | -0.04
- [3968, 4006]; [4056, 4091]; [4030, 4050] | -0.16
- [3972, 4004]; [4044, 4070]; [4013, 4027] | -0.18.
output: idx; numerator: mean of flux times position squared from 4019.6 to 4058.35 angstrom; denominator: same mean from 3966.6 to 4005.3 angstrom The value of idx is 1.35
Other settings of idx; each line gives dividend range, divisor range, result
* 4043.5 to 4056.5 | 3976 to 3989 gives 1.34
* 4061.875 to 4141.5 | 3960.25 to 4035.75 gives 1.13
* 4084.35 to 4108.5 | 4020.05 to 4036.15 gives 0.82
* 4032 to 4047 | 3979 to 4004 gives 1.15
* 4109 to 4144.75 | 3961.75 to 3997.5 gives 1.49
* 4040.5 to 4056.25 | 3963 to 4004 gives 1.43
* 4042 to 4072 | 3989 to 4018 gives 1.04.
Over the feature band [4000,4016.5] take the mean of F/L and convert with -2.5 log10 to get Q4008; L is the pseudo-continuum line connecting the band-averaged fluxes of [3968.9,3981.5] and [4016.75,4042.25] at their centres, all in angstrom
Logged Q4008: -0.17 mag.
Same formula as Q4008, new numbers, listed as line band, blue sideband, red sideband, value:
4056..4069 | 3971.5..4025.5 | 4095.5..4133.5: -0.04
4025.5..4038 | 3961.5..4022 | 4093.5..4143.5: -0.16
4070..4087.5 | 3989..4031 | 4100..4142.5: -0.02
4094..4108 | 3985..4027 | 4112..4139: 0.27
